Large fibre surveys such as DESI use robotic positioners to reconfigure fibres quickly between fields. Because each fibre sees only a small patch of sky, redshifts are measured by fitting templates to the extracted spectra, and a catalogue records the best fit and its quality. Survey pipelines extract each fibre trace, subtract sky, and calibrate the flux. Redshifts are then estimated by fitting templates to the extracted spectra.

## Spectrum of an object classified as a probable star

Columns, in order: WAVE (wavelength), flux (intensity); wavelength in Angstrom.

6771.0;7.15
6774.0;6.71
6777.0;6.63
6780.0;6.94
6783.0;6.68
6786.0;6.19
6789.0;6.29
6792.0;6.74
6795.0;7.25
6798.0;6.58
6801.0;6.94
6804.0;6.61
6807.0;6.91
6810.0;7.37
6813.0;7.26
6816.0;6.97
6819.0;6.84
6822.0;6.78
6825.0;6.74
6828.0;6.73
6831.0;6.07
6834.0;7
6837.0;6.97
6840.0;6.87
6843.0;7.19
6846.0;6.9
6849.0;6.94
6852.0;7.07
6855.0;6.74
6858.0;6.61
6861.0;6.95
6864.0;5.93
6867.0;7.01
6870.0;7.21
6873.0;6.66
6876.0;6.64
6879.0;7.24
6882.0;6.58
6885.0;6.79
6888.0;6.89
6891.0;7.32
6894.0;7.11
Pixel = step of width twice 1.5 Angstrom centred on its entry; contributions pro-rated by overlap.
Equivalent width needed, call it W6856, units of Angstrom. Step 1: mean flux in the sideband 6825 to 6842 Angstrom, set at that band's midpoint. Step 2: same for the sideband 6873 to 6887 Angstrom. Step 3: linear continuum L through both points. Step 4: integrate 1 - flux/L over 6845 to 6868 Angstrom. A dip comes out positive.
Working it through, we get 0.0 Angstrom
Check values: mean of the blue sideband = 6.74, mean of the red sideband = 6.8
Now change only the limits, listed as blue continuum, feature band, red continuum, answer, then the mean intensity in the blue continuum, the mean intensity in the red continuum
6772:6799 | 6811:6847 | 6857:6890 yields -0.73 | 6.68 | 6.78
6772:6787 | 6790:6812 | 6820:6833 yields -0.90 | 6.66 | 6.61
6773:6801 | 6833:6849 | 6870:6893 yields -0.41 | 6.68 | 6.9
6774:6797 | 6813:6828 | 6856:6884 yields -0.35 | 6.67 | 6.76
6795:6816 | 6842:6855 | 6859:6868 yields -0.55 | 6.97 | 6.61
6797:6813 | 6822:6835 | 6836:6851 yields 0.60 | 6.93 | 6.98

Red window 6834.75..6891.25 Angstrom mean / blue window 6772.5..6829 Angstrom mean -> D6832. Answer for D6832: 1.0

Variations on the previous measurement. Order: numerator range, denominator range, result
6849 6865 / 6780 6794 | 1.02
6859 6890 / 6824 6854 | 0.99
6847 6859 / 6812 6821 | 0.98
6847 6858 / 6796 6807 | 1.02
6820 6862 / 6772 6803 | 1.02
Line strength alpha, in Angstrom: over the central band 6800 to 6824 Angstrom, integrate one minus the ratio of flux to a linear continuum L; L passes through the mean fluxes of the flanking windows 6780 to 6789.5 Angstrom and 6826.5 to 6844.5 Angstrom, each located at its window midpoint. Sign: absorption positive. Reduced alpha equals -1.1 Angstrom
